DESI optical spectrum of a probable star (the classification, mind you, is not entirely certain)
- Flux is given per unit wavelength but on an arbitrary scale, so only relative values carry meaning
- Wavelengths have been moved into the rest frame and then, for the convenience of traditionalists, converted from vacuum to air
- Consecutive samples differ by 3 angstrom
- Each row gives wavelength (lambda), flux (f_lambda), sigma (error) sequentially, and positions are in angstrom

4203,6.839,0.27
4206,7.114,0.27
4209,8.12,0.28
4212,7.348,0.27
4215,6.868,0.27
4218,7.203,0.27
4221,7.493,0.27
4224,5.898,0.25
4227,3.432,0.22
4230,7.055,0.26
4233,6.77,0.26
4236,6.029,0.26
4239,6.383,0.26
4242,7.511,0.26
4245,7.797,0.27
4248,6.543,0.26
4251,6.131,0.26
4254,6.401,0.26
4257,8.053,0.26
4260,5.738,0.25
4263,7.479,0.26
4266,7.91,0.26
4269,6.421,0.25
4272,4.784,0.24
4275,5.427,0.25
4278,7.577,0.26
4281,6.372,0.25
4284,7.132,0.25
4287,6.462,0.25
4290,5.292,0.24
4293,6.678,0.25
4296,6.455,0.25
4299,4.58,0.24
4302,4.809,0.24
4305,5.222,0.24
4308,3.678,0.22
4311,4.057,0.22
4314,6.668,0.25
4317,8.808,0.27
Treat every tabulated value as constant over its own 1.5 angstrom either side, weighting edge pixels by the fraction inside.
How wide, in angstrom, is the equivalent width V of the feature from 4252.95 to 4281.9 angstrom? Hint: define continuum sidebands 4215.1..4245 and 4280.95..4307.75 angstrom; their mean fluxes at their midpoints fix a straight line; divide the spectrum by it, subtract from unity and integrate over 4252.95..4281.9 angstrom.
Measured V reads -2.6 angstrom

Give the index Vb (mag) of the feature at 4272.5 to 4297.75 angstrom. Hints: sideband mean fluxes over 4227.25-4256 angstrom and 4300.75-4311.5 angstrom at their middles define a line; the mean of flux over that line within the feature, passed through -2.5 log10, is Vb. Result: -0.22 mag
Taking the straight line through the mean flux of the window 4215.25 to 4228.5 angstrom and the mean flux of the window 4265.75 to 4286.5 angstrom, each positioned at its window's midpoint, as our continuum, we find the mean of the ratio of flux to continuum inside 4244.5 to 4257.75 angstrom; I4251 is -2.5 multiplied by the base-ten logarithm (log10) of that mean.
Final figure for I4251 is -0.10 mag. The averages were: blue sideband 6.09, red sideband 6.43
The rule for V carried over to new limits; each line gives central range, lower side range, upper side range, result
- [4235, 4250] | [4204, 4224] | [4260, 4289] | 0.12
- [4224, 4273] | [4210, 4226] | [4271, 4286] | 0.48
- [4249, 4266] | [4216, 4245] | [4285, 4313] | -2.35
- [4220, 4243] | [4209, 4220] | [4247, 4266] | 2.68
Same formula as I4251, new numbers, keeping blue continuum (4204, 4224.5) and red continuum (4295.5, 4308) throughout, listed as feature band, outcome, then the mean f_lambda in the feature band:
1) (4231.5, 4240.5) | 0.043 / 6.39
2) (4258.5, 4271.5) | -0.140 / 6.73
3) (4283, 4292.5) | -0.178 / 6.29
